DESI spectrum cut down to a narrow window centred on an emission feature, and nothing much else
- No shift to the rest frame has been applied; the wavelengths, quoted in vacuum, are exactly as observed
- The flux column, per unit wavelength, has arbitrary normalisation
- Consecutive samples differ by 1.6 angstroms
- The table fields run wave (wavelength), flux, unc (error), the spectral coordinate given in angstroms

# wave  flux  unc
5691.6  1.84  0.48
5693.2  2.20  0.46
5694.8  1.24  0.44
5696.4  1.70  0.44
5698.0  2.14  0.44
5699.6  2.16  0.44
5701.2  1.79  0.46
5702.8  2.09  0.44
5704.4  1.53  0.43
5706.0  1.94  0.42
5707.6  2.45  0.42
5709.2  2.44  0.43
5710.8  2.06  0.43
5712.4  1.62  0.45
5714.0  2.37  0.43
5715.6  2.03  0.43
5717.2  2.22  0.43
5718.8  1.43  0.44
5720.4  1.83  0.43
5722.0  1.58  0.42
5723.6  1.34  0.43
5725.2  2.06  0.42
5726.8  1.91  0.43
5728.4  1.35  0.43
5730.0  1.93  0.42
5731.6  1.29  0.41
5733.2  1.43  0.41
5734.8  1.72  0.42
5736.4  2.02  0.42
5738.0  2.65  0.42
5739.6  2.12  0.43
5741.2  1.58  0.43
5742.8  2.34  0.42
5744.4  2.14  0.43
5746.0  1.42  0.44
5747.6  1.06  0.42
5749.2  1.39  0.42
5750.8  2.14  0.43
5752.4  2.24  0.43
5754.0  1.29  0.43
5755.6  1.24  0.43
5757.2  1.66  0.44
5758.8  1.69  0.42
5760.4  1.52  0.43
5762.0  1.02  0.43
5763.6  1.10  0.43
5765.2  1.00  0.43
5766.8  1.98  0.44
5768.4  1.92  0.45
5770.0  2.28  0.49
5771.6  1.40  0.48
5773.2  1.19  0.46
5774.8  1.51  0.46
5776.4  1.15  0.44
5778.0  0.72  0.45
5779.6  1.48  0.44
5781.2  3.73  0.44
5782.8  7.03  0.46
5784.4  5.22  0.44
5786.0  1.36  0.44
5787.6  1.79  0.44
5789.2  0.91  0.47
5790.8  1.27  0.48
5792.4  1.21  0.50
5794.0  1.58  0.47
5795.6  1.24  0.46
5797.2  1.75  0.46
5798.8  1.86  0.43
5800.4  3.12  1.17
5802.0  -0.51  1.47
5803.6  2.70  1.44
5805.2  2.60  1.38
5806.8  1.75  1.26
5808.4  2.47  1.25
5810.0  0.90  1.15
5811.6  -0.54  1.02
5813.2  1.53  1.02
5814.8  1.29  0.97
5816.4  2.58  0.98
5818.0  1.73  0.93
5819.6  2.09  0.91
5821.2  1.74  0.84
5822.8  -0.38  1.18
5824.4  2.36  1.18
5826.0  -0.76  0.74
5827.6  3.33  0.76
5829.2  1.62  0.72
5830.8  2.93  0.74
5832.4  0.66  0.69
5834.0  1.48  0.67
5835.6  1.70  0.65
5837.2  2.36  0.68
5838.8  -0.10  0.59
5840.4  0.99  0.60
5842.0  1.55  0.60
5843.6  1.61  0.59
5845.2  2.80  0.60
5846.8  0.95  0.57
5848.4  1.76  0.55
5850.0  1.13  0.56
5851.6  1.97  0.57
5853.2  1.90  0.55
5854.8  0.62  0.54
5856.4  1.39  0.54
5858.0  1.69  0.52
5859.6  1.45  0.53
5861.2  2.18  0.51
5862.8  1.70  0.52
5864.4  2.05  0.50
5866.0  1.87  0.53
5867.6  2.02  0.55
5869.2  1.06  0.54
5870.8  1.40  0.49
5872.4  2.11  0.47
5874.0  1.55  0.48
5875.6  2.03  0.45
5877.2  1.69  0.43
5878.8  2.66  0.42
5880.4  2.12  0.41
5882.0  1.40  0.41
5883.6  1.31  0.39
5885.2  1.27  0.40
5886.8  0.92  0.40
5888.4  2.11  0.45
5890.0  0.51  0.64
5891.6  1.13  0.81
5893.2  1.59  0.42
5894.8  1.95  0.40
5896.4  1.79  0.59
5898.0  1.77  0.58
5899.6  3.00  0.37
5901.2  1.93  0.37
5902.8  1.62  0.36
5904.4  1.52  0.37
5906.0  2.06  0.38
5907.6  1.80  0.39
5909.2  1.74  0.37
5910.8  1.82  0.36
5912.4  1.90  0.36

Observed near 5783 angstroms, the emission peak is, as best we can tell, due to H-beta 4861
